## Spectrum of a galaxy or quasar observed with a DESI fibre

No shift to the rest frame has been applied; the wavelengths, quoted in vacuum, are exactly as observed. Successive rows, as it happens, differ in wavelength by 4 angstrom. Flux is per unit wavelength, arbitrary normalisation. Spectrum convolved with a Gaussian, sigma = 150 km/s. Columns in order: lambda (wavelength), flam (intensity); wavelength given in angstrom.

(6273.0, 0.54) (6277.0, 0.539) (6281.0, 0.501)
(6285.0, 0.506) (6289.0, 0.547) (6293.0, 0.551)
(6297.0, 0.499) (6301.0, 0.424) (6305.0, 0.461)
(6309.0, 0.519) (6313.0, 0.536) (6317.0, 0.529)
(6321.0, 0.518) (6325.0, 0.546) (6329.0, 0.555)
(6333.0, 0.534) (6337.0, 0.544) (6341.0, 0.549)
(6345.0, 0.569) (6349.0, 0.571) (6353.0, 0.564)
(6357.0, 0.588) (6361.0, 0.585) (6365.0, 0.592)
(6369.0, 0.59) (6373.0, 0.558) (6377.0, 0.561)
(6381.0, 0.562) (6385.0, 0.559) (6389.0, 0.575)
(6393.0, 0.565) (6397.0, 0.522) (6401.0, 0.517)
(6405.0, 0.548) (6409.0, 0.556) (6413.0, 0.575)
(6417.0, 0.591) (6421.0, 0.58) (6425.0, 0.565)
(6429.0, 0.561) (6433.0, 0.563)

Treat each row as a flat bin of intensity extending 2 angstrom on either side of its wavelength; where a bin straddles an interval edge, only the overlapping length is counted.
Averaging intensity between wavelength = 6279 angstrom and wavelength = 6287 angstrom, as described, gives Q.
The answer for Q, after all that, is 0.504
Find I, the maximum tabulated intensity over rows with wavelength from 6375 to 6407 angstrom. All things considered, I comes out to 0.575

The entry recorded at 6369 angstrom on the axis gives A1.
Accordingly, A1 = 0.59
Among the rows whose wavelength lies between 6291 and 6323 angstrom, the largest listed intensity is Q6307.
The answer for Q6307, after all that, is 0.551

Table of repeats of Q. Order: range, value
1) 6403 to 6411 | 0.552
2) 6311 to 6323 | 0.528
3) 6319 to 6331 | 0.54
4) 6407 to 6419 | 0.574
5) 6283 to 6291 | 0.526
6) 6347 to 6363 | 0.577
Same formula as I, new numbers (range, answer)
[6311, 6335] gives 0.555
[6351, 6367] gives 0.592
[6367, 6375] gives 0.59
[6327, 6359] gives 0.588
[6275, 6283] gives 0.539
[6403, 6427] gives 0.591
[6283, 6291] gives 0.547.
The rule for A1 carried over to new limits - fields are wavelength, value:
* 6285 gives 0.506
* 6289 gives 0.547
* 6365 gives 0.592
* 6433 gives 0.563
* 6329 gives 0.555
